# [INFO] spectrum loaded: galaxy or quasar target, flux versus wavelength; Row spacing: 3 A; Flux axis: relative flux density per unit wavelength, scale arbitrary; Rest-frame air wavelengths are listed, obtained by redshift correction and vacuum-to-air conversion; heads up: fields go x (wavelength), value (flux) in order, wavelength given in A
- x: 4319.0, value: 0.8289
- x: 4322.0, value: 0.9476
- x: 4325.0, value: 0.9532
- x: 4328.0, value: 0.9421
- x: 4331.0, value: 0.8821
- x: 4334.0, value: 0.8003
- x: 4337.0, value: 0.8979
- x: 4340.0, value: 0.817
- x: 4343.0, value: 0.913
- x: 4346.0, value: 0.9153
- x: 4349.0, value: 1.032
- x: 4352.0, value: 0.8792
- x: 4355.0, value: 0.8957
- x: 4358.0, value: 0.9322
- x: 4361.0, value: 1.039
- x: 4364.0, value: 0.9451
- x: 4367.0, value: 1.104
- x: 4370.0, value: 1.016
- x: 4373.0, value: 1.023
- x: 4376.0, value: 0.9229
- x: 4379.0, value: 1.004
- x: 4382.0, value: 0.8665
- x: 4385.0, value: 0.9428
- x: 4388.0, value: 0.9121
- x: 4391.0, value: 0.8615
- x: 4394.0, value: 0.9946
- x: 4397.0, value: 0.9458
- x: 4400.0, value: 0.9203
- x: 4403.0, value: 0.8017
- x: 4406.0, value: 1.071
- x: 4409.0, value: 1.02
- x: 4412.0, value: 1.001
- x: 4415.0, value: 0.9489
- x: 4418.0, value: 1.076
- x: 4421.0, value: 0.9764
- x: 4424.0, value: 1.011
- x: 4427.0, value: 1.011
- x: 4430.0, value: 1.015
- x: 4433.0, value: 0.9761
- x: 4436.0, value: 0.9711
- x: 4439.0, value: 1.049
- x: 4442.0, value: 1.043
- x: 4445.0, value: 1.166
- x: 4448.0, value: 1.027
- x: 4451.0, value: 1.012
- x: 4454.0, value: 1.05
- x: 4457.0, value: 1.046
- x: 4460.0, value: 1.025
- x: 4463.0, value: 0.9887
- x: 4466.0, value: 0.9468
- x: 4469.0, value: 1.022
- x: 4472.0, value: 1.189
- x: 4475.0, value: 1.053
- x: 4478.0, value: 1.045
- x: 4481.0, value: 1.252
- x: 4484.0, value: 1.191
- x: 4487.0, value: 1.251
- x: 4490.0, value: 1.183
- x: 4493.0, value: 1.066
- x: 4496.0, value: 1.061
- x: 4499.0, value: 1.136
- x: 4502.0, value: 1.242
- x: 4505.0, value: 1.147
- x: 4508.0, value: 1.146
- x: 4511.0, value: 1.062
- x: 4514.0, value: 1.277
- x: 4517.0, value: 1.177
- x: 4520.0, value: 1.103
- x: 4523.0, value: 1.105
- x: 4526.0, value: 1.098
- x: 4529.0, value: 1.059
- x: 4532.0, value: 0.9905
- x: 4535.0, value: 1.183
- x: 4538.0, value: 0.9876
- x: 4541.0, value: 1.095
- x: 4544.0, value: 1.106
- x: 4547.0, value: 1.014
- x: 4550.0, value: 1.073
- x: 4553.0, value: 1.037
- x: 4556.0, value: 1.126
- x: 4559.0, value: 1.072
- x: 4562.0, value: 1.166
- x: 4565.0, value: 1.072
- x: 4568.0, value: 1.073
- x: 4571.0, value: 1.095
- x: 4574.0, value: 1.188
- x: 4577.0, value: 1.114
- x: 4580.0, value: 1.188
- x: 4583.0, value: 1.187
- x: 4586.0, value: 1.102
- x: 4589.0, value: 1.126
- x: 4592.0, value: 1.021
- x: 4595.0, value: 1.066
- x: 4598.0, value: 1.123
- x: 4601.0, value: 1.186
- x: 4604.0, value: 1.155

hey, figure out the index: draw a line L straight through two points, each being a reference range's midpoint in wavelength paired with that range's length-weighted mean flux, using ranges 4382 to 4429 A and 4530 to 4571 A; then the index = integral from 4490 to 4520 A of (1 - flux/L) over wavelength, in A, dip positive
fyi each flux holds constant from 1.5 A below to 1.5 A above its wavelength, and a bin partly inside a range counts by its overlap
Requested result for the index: -3.0 A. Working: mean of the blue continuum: 0.964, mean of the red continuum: 1.08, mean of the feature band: 1.15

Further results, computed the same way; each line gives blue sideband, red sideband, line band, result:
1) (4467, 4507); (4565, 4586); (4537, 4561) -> 1.4 A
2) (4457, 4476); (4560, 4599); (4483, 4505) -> -2.1 A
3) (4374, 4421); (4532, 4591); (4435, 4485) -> -2.6 A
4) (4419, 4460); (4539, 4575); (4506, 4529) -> -1.4 A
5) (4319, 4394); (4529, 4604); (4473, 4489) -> -2.0 A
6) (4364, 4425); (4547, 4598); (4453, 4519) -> -4.9 A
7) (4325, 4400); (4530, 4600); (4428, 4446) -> -0.7 A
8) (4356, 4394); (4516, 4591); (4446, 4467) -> 0.2 A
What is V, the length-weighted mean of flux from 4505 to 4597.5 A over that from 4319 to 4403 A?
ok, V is 1.18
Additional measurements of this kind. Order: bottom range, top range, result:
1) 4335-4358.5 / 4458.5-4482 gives 1.17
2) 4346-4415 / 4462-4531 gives 1.17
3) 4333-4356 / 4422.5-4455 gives 1.15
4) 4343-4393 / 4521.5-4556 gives 1.12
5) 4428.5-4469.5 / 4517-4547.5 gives 1.06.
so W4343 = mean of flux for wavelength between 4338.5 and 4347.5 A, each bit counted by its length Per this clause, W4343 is 0.882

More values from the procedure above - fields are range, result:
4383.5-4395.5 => 0.928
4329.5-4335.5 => 0.841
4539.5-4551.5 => 1.07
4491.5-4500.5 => 1.09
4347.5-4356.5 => 0.936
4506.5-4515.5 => 1.16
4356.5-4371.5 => 1.01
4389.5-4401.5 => 0.931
